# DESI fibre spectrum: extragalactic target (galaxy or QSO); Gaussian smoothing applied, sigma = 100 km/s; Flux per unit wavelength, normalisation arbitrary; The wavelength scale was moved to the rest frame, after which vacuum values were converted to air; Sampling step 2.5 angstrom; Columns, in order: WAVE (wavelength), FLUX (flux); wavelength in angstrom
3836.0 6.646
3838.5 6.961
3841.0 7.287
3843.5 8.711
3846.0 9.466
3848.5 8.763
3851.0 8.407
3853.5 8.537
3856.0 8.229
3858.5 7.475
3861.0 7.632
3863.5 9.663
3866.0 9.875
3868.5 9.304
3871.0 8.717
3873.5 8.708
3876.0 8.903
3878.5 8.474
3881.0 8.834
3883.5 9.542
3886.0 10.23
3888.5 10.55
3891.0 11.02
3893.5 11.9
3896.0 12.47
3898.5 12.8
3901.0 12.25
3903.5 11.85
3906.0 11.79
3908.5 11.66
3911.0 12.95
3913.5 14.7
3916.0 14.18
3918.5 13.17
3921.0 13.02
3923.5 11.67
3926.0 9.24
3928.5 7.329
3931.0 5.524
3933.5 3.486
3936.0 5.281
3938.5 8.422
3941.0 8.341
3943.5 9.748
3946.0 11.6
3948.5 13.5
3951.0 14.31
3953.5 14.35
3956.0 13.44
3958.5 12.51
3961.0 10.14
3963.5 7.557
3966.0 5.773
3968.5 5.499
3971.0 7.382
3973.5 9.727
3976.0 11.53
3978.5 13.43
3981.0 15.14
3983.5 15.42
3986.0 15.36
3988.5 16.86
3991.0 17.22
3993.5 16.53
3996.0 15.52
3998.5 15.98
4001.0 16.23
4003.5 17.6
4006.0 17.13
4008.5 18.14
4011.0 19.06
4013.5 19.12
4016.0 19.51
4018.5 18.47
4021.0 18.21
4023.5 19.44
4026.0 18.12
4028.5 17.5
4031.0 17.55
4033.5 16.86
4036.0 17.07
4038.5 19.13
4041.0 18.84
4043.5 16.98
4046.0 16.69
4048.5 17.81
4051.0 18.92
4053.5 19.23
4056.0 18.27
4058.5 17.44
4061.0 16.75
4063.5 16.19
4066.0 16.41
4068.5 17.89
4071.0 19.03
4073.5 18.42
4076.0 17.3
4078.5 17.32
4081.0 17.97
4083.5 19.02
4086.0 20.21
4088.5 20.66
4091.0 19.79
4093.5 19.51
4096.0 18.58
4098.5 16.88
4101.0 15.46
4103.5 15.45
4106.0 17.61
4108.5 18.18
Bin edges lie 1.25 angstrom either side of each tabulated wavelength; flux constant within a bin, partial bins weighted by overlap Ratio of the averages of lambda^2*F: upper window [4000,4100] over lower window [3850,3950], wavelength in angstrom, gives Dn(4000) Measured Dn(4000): 1.9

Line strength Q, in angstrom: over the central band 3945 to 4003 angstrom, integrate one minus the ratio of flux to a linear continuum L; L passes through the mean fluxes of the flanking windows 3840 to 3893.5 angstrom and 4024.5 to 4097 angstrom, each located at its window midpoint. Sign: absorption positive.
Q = 5.1 angstrom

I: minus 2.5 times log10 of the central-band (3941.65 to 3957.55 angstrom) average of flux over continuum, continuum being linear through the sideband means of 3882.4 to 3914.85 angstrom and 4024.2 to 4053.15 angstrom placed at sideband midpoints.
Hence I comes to 0.11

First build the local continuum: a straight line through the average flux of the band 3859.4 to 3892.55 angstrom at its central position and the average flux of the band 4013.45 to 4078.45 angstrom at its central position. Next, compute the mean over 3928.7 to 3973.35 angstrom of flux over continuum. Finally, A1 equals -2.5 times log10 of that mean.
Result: 0.39 mag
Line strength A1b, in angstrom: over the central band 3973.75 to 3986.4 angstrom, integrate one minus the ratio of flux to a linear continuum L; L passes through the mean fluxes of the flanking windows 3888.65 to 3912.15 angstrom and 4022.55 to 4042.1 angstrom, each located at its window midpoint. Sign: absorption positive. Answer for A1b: 1.6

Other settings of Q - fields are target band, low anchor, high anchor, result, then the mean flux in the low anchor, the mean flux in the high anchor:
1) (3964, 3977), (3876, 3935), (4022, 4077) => 5.7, 10.7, 17.8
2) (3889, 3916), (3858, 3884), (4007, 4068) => -4.6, 8.85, 18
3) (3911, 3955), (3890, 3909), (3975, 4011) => 9.3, 12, 16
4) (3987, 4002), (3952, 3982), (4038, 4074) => -4.2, 10.5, 17.8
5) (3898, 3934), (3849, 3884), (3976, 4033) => 1.2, 8.72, 17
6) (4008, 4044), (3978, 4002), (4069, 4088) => -2.9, 15.8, 18.5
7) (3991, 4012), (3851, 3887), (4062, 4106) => -3.7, 8.84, 18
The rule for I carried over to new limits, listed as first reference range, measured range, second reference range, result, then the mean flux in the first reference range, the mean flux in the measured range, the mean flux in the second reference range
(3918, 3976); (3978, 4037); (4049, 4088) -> -0.240 mag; 9.6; 17.2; 18.1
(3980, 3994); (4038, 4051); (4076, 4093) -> -0.006 mag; 16.1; 17.9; 19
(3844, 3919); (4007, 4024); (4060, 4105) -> -0.216 mag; 10.4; 18.8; 17.9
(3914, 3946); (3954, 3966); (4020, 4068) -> 0.088 mag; 9.35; 10.6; 17.8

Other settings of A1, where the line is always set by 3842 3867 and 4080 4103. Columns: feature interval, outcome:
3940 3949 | 0.170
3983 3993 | -0.146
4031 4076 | -0.048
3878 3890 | 0.030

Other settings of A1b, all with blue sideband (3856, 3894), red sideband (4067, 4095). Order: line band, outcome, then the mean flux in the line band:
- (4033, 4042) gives -0.7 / 18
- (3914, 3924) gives -1.7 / 13.2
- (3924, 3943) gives 7.7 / 7.11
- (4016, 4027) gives -1.8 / 18.7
